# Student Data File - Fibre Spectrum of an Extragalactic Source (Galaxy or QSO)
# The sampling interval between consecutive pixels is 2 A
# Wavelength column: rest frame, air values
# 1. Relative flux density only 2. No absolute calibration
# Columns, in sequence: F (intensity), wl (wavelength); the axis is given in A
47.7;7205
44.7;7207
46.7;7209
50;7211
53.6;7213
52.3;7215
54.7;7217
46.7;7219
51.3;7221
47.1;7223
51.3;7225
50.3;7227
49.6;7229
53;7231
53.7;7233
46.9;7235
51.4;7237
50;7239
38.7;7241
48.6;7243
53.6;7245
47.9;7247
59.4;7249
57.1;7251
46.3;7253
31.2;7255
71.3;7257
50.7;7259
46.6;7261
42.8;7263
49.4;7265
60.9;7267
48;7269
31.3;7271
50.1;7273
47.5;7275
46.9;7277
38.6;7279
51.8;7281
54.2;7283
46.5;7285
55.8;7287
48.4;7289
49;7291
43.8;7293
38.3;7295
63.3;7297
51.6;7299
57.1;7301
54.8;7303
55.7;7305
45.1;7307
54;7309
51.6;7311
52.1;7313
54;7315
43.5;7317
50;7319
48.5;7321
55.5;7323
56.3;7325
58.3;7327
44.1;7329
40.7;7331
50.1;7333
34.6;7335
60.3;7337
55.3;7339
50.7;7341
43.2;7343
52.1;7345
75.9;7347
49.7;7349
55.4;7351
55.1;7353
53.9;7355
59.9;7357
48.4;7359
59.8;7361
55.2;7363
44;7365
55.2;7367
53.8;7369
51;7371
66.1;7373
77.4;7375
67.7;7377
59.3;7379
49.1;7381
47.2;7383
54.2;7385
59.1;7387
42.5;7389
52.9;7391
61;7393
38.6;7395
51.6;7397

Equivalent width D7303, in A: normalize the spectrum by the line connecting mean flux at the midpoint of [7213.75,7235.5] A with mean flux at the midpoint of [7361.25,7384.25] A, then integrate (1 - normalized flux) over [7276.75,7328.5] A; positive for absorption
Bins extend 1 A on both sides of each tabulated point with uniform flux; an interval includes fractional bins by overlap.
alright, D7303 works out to 3.0 A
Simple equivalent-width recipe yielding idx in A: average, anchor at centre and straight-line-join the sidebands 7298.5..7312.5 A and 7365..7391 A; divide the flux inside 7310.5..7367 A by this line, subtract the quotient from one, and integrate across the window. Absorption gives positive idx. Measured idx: 2.4 A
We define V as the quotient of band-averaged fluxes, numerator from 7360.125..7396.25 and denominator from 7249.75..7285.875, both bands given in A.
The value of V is 1.14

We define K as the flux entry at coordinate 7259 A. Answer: 50.7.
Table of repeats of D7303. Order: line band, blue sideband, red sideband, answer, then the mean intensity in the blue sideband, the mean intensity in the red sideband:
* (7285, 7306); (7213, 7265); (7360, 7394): 0.4 A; 50.2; 56.2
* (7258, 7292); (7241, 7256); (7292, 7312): 1.2 A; 48.5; 51.5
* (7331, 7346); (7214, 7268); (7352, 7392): 1.5 A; 50.5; 55.6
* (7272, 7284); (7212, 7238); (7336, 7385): 1.1 A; 50.9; 56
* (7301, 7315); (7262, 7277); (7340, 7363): -0.5 A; 47.1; 54.9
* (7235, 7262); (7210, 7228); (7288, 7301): 0.1 A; 50.8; 49.7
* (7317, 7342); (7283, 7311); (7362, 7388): 1.6 A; 51.2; 56.9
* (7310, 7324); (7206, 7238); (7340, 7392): 0.7 A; 50.2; 55.3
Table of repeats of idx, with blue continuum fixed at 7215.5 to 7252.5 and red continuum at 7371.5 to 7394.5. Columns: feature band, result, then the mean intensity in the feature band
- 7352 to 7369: 0.7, 53.9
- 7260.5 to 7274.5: 1.4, 47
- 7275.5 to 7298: 1.8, 48.8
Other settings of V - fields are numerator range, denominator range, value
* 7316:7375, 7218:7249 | 1.07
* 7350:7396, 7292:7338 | 1.09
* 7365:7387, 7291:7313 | 1.12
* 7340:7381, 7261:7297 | 1.19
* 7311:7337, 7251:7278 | 1.03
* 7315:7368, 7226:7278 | 1.06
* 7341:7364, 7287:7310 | 1.08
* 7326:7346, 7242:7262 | 0.95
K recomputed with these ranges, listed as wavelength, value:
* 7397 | 51.6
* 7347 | 75.9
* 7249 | 59.4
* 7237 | 51.4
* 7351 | 55.4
